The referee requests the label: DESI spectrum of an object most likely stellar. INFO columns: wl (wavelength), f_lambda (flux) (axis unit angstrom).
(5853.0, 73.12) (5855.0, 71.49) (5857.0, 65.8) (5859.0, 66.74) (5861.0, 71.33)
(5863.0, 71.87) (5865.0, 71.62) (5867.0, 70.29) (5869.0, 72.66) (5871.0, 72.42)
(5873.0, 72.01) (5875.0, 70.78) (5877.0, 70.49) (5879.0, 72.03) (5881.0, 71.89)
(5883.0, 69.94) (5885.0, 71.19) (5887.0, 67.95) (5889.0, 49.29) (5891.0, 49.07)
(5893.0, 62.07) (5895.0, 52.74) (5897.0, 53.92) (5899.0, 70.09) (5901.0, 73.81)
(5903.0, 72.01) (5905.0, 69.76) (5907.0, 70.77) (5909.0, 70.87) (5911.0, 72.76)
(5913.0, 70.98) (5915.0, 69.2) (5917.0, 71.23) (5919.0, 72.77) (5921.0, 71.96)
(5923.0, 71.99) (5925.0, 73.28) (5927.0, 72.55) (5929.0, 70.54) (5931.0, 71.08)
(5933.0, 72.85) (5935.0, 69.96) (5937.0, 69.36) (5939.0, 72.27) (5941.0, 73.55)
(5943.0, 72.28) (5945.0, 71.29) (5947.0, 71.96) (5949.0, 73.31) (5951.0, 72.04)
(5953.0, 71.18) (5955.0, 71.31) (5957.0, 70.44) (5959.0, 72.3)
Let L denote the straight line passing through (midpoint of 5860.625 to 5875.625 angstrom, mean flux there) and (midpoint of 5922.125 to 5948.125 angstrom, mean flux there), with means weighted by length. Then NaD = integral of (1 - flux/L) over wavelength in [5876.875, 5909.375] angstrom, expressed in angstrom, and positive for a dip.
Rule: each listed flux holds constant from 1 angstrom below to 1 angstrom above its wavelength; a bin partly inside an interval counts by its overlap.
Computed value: 2.80 angstrom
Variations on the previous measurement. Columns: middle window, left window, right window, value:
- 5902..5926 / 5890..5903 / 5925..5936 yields -1.8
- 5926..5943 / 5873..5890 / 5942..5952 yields 0.0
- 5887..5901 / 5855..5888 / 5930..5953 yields 2.5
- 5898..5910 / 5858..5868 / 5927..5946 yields 0.0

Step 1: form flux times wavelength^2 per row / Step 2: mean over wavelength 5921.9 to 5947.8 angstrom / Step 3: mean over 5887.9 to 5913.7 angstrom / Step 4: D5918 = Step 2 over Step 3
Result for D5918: 1.1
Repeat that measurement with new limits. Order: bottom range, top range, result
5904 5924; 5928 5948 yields 1.01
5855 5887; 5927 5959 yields 1.04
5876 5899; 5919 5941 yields 1.15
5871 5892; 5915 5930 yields 1.09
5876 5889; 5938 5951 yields 1.07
